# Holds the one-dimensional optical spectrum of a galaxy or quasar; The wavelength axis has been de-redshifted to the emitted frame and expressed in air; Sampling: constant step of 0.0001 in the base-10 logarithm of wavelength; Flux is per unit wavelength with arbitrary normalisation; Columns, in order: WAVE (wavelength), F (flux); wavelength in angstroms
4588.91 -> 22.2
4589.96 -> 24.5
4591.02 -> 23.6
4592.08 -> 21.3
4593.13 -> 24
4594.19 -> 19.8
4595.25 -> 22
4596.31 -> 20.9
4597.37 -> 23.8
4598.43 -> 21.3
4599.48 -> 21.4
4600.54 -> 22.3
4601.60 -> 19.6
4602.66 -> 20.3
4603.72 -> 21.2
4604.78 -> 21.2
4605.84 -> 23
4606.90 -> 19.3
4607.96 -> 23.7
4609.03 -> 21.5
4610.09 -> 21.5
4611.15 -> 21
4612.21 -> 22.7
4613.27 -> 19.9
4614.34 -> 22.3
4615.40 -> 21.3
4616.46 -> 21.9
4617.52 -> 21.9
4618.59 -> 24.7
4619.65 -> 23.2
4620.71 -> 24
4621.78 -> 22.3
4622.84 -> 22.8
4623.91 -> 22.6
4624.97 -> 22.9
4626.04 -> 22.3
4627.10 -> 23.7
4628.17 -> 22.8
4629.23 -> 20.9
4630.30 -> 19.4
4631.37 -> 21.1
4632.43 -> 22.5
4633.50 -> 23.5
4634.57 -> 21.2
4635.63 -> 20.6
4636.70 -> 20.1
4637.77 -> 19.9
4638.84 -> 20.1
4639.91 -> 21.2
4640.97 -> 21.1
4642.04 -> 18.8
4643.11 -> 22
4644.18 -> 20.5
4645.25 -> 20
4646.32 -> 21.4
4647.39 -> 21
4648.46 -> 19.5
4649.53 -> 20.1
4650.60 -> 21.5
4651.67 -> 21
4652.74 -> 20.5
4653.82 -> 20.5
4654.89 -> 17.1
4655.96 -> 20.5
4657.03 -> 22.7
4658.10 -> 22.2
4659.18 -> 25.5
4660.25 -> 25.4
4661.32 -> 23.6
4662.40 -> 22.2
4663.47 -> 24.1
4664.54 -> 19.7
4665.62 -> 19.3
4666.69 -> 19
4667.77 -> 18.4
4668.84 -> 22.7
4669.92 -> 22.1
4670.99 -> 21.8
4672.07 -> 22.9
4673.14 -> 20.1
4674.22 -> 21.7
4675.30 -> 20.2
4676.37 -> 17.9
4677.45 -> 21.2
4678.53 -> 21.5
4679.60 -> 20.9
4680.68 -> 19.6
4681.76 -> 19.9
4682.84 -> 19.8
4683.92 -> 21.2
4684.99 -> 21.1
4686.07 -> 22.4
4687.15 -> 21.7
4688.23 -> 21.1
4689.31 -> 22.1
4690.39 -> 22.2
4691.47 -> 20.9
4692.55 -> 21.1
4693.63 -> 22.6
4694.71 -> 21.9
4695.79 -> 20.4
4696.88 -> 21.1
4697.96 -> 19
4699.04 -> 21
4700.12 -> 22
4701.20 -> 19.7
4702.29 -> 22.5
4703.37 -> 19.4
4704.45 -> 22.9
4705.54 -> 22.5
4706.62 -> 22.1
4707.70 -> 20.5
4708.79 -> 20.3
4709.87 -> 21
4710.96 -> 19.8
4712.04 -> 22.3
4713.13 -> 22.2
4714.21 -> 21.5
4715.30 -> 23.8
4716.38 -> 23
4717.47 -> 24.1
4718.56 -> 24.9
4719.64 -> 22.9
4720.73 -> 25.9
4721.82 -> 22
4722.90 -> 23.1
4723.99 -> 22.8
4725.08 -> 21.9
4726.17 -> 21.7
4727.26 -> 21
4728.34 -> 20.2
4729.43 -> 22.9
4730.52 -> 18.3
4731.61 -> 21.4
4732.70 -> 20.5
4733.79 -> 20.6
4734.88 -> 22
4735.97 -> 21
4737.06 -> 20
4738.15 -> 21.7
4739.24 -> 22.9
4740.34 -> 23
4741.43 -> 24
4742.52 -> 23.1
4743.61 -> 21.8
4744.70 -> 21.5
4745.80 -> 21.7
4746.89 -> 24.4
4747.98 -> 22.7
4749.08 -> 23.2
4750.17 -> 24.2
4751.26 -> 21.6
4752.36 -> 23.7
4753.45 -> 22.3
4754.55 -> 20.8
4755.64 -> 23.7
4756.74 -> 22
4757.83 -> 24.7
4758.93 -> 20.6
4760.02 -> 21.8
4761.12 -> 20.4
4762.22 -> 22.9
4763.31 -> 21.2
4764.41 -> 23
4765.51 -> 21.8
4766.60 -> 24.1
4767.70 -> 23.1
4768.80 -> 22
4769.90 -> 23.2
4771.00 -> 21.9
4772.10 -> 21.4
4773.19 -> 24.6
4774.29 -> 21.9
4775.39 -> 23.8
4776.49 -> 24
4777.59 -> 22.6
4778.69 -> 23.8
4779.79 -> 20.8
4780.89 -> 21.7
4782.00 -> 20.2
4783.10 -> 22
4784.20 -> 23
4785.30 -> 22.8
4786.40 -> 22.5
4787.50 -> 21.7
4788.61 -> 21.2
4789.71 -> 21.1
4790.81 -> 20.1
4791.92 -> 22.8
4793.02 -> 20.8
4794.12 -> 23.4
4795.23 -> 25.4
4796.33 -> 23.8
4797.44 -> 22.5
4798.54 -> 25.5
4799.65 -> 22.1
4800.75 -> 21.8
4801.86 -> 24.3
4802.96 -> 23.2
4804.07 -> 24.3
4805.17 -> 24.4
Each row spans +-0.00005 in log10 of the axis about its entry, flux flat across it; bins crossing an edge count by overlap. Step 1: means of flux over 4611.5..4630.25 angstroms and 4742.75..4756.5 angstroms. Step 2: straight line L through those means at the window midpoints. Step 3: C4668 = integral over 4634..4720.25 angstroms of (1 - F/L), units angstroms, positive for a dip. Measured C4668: 4.7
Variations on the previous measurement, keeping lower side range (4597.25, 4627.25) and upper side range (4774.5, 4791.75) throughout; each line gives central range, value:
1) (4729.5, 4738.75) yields 0.5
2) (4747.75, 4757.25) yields -0.3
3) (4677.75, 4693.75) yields 0.6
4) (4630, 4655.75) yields 1.6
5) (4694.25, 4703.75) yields 0.5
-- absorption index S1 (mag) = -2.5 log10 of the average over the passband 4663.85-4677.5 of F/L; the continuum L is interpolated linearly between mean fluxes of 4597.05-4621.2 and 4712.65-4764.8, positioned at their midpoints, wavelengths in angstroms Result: 0.08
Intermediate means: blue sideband 21.9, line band 20.6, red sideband 22.3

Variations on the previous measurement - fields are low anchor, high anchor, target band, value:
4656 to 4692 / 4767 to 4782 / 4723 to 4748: 0.02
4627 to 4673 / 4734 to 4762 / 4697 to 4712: 0.04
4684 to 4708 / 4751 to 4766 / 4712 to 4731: -0.04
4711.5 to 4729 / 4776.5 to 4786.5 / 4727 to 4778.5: 0.01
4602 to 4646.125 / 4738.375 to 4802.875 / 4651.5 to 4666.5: 0.01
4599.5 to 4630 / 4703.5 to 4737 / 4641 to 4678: 0.04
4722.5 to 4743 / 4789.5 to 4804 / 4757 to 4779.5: -0.01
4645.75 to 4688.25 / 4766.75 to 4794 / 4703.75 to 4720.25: -0.03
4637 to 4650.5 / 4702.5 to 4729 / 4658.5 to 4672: -0.05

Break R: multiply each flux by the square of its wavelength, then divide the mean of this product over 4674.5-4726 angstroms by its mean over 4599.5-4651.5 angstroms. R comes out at 1.04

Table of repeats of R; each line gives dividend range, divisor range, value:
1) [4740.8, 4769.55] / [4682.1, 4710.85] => 1.09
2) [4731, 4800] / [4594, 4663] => 1.10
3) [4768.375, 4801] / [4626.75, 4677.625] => 1.13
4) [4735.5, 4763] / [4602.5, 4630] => 1.07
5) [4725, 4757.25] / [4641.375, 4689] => 1.08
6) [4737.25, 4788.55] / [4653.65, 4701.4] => 1.10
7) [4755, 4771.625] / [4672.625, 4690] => 1.12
